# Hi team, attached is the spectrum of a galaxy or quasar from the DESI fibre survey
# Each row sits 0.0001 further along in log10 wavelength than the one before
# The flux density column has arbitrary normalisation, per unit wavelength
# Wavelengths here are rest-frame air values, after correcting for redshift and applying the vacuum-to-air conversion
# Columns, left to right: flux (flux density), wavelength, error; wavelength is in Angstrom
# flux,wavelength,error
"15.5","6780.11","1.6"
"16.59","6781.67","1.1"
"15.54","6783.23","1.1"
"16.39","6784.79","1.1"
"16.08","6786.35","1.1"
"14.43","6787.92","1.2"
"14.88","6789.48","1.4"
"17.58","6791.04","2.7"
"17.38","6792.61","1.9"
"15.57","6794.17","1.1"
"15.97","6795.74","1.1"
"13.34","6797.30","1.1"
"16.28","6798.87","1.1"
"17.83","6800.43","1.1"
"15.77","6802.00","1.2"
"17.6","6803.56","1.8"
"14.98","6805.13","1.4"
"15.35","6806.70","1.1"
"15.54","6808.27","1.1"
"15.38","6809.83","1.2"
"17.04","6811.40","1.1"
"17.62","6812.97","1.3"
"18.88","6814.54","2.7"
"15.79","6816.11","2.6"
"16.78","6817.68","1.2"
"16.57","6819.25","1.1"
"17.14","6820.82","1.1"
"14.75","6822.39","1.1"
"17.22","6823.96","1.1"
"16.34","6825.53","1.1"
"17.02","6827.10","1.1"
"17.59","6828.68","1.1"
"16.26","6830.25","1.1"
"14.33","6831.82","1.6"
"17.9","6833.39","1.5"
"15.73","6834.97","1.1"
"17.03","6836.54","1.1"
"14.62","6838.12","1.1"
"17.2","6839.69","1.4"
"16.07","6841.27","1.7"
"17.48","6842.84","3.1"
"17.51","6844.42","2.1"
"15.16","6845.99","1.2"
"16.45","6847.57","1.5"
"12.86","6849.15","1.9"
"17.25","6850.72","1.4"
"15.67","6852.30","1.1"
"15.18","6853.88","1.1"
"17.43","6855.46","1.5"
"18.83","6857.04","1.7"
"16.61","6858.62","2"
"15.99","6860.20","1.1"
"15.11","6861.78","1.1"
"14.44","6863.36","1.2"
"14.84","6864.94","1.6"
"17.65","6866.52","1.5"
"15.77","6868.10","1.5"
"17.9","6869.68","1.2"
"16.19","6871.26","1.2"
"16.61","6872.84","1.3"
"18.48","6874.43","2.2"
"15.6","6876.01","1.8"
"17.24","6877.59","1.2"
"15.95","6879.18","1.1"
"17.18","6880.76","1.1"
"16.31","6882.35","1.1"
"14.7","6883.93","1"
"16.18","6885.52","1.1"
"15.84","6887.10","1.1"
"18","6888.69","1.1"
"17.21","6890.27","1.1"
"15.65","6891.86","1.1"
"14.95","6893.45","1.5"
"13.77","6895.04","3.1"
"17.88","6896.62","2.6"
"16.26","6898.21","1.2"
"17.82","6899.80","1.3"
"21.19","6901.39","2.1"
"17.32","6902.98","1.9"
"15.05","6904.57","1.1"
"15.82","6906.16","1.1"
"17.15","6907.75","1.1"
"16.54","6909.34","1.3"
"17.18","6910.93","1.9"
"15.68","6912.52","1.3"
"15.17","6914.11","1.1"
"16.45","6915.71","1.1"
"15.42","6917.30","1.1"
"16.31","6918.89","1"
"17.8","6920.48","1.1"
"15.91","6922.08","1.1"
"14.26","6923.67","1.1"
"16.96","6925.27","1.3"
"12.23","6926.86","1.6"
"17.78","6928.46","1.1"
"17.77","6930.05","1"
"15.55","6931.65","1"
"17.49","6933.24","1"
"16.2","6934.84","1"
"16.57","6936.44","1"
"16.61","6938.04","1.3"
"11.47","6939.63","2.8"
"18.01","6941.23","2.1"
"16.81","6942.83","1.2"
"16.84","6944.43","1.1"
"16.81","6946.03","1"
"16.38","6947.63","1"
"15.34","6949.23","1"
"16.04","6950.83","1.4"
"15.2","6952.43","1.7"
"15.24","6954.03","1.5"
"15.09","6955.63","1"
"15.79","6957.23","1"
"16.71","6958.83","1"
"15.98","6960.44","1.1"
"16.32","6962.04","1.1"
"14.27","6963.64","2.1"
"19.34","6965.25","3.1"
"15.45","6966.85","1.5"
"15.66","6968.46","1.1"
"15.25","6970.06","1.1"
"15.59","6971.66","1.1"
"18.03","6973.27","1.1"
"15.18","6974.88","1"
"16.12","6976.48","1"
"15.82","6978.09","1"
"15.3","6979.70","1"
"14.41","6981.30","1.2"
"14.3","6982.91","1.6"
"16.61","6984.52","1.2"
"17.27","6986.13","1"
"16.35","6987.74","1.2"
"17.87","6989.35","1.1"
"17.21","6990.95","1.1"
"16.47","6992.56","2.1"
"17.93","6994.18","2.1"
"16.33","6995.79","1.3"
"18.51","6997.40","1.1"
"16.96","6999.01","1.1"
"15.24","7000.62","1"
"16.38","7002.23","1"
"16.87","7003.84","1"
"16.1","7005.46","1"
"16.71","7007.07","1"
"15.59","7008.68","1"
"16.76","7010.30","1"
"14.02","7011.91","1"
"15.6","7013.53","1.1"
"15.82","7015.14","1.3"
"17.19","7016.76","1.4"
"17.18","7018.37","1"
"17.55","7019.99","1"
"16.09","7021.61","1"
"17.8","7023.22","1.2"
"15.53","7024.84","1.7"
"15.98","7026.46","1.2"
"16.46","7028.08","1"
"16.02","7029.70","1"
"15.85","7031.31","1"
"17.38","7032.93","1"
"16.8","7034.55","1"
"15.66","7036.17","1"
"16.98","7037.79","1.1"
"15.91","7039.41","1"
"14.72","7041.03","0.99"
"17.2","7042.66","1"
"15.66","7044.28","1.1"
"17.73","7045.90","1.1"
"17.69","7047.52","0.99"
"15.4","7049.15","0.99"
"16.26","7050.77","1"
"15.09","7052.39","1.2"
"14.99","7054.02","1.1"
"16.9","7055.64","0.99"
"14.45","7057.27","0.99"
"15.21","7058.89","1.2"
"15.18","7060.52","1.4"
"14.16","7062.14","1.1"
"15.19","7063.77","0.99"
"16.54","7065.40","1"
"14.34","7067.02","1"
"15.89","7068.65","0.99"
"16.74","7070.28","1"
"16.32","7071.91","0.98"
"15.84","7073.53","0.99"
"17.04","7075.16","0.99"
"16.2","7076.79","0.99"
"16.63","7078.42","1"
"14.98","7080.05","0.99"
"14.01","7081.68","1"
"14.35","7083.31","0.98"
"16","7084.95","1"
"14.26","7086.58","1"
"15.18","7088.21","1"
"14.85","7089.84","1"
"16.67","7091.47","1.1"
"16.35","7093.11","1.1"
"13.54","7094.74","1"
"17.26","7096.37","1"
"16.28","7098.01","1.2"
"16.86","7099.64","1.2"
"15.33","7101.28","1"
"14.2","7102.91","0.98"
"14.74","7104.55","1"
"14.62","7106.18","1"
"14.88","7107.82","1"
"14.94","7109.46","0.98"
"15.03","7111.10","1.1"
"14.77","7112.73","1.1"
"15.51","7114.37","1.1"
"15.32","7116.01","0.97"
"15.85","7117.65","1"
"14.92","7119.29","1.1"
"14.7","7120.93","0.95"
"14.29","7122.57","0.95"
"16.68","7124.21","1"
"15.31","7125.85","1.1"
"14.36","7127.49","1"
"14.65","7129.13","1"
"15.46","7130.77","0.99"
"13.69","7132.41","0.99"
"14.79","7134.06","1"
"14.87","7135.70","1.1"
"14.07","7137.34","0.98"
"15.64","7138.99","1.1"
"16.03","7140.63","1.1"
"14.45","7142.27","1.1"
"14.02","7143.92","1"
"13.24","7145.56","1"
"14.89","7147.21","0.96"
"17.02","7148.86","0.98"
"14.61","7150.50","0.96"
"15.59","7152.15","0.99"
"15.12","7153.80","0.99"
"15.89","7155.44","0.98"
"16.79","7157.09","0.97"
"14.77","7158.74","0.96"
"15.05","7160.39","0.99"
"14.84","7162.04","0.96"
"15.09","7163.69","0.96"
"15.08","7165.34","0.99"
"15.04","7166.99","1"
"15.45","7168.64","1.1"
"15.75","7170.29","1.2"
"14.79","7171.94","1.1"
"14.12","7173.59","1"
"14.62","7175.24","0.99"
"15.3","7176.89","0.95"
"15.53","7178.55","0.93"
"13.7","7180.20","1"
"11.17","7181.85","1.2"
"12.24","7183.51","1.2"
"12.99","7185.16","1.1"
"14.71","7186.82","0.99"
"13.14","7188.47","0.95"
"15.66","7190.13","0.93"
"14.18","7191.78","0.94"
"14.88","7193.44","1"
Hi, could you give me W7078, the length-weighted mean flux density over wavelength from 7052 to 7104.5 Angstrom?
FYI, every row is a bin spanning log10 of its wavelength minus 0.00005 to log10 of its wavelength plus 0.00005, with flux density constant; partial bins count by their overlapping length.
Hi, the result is 15.5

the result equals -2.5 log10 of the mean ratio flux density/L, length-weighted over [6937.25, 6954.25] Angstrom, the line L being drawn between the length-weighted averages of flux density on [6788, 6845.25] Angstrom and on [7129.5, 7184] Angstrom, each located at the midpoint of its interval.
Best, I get -0.01 mag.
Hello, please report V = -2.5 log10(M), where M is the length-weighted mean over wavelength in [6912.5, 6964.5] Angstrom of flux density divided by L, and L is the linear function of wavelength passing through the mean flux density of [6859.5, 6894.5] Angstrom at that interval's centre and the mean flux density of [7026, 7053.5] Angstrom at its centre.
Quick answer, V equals 0.02 mag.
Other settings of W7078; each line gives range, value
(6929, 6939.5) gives 16.4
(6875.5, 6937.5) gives 16.4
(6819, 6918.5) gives 16.4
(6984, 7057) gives 16.4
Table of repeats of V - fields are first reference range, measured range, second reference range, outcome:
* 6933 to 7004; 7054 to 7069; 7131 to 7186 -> 0.01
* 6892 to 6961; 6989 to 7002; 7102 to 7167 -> -0.08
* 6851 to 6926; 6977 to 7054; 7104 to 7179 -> -0.04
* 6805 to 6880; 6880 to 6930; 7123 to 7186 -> -0.02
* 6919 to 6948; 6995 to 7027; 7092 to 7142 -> -0.04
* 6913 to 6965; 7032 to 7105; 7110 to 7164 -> -0.03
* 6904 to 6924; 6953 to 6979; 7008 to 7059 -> 0.01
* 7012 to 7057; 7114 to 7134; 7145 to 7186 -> 0.01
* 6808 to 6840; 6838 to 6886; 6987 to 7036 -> 0.02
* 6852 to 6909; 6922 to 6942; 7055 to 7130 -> 0.02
